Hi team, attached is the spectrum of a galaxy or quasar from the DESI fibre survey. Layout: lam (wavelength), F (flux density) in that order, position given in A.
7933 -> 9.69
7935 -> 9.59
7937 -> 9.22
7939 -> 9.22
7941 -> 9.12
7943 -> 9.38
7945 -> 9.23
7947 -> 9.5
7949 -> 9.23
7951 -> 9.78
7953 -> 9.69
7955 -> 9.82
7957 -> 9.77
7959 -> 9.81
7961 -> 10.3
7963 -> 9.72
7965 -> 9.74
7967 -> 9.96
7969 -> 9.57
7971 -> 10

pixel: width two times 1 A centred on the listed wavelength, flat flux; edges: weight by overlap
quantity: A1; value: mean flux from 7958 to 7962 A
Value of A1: 10.1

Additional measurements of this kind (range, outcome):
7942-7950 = 9.34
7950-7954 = 9.73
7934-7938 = 9.41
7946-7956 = 9.6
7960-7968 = 9.93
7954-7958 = 9.79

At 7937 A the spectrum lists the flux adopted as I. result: 9.22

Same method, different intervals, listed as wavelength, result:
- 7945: 9.23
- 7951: 9.78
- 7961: 10.3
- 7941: 9.12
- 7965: 9.74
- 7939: 9.22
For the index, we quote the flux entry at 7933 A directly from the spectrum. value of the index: 9.69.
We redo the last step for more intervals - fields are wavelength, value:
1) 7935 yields 9.59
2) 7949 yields 9.23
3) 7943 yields 9.38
